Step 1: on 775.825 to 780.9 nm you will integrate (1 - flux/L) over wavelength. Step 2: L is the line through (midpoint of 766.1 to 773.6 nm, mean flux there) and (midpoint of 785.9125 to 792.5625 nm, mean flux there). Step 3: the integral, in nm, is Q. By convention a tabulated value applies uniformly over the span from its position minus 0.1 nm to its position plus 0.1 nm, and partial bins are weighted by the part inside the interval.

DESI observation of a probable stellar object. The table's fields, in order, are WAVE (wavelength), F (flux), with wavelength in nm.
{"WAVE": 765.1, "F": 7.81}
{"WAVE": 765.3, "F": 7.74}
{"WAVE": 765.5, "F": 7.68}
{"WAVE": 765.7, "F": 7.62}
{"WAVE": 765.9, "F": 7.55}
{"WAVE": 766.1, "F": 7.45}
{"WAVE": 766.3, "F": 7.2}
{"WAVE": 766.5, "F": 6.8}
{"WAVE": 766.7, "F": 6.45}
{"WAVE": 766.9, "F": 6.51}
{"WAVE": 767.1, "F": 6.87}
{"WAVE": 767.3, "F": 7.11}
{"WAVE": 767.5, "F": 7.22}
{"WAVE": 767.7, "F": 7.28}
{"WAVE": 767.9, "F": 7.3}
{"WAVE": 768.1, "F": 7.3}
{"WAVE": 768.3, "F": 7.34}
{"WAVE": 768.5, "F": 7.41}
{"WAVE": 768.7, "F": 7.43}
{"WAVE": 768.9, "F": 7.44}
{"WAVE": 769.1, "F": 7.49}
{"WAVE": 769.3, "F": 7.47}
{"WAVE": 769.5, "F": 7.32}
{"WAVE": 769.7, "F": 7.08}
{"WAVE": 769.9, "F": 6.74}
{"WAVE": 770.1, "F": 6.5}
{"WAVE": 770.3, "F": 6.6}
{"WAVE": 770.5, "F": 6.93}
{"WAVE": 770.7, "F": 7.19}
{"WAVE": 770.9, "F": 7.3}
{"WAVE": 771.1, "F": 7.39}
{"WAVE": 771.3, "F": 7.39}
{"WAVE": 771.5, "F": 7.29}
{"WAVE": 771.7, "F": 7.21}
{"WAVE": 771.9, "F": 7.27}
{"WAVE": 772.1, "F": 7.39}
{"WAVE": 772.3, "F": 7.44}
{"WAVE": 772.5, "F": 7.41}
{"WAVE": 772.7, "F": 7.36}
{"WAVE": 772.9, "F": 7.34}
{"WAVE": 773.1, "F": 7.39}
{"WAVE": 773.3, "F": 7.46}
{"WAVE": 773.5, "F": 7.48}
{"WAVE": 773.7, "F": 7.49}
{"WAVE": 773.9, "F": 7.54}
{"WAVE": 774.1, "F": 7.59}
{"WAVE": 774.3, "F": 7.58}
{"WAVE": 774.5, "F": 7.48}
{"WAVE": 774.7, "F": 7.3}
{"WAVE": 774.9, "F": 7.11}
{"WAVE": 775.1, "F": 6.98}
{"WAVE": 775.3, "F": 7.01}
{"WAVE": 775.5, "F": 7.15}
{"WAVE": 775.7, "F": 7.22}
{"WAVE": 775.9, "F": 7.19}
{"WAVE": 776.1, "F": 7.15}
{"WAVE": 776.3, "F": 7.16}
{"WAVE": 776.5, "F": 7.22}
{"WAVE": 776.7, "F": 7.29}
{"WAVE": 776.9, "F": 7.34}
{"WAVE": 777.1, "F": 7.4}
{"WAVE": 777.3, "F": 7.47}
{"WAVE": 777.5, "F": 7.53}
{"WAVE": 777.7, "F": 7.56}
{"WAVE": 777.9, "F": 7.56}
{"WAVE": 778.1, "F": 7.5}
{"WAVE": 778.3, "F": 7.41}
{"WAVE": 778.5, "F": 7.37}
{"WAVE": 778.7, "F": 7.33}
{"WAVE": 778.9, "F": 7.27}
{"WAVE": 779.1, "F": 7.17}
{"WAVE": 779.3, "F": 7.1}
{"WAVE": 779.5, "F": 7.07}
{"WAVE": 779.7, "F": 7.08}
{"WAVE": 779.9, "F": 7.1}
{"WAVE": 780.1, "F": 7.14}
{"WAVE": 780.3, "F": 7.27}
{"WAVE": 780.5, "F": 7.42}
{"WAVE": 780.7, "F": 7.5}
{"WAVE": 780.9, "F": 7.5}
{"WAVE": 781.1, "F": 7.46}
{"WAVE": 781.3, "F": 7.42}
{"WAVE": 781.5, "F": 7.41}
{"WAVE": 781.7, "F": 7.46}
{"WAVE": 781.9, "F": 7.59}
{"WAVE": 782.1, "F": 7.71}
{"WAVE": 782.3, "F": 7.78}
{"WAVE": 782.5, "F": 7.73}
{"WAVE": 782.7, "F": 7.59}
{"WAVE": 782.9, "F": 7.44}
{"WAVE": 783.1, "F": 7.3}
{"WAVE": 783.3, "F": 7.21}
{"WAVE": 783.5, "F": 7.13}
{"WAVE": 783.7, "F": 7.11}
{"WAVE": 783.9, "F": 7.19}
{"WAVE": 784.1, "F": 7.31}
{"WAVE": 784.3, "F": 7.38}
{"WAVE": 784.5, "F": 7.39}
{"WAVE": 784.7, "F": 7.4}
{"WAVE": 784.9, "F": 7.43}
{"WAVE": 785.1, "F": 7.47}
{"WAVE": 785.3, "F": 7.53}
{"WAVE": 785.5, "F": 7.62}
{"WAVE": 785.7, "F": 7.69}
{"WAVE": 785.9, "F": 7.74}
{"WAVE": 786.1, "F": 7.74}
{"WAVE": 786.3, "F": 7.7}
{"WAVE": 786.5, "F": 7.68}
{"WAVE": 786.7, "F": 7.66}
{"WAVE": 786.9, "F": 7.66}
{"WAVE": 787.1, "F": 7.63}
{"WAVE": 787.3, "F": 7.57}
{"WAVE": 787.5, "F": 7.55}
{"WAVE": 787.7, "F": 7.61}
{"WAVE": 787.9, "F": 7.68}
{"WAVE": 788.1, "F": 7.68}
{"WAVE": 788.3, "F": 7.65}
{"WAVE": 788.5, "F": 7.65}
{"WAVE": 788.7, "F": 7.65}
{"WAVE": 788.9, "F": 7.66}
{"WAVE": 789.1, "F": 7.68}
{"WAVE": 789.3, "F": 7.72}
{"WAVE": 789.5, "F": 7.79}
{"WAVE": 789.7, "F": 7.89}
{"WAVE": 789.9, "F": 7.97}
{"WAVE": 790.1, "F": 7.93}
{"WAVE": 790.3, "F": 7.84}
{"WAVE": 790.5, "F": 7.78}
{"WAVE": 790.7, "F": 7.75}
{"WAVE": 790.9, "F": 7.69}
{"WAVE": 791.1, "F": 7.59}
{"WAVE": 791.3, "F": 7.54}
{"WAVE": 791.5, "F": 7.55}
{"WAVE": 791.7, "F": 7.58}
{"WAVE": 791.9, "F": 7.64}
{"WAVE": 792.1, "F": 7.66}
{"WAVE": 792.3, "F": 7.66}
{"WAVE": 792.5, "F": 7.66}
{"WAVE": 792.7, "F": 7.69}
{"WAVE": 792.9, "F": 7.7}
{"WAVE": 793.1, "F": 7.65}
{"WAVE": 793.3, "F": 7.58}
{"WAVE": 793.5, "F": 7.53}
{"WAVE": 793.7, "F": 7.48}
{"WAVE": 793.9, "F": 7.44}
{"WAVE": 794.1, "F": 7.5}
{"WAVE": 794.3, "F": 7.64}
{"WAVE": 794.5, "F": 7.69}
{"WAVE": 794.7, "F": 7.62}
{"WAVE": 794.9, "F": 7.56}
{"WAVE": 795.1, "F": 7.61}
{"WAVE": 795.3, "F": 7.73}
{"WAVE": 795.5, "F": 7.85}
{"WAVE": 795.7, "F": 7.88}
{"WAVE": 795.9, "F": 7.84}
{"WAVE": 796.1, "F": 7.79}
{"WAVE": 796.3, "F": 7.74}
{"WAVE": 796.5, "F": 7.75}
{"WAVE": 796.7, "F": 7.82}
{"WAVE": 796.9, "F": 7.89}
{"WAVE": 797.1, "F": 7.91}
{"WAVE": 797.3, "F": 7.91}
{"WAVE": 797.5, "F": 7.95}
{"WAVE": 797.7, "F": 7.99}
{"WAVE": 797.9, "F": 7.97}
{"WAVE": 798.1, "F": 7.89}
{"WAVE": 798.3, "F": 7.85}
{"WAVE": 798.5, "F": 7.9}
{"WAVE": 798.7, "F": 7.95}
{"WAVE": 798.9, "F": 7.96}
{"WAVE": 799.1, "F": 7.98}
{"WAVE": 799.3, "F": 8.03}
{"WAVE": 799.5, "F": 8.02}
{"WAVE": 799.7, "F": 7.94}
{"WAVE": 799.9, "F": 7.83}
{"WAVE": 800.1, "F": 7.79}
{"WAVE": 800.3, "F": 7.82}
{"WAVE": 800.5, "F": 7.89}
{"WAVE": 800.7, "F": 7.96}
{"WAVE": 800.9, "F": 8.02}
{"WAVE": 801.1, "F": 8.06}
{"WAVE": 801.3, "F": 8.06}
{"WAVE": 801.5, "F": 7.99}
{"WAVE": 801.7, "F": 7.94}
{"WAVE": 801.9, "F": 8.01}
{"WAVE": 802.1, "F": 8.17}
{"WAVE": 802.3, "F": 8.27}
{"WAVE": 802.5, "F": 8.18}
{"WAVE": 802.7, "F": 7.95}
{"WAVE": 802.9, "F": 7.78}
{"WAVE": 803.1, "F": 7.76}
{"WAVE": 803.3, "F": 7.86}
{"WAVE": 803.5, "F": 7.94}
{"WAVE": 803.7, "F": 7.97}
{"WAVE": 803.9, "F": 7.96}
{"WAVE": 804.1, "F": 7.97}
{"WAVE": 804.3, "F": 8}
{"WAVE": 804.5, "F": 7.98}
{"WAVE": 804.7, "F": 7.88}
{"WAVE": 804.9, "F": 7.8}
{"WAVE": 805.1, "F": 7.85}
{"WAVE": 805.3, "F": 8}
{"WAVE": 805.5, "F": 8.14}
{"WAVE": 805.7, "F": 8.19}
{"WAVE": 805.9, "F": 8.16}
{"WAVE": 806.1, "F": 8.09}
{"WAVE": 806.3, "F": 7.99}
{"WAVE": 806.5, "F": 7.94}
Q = 0.07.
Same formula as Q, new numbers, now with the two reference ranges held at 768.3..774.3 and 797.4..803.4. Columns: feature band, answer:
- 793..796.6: 0.08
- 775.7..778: 0.02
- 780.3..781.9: 0.01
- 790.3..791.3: 0.01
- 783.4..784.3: 0.04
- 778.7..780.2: 0.07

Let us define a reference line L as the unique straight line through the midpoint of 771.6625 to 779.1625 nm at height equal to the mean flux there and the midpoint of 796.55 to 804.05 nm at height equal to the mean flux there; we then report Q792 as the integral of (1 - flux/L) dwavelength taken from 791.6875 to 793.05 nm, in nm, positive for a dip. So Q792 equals 0.02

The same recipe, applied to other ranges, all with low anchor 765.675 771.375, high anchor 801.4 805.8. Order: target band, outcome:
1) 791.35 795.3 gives 0.07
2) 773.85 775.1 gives -0.02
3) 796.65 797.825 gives -0.01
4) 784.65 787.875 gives -0.02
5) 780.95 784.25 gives 0.03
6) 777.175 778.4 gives -0.02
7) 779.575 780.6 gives 0.03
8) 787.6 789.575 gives -0.01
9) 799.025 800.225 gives -0.01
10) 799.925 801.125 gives 0.00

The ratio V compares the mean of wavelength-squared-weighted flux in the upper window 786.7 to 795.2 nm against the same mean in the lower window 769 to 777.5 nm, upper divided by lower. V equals 1.10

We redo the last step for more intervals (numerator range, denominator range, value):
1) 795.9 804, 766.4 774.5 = 1.18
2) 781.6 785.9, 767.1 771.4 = 1.08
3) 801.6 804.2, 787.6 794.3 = 1.07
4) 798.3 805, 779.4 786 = 1.13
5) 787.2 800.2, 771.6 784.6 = 1.10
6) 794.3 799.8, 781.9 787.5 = 1.08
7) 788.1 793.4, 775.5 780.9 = 1.09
